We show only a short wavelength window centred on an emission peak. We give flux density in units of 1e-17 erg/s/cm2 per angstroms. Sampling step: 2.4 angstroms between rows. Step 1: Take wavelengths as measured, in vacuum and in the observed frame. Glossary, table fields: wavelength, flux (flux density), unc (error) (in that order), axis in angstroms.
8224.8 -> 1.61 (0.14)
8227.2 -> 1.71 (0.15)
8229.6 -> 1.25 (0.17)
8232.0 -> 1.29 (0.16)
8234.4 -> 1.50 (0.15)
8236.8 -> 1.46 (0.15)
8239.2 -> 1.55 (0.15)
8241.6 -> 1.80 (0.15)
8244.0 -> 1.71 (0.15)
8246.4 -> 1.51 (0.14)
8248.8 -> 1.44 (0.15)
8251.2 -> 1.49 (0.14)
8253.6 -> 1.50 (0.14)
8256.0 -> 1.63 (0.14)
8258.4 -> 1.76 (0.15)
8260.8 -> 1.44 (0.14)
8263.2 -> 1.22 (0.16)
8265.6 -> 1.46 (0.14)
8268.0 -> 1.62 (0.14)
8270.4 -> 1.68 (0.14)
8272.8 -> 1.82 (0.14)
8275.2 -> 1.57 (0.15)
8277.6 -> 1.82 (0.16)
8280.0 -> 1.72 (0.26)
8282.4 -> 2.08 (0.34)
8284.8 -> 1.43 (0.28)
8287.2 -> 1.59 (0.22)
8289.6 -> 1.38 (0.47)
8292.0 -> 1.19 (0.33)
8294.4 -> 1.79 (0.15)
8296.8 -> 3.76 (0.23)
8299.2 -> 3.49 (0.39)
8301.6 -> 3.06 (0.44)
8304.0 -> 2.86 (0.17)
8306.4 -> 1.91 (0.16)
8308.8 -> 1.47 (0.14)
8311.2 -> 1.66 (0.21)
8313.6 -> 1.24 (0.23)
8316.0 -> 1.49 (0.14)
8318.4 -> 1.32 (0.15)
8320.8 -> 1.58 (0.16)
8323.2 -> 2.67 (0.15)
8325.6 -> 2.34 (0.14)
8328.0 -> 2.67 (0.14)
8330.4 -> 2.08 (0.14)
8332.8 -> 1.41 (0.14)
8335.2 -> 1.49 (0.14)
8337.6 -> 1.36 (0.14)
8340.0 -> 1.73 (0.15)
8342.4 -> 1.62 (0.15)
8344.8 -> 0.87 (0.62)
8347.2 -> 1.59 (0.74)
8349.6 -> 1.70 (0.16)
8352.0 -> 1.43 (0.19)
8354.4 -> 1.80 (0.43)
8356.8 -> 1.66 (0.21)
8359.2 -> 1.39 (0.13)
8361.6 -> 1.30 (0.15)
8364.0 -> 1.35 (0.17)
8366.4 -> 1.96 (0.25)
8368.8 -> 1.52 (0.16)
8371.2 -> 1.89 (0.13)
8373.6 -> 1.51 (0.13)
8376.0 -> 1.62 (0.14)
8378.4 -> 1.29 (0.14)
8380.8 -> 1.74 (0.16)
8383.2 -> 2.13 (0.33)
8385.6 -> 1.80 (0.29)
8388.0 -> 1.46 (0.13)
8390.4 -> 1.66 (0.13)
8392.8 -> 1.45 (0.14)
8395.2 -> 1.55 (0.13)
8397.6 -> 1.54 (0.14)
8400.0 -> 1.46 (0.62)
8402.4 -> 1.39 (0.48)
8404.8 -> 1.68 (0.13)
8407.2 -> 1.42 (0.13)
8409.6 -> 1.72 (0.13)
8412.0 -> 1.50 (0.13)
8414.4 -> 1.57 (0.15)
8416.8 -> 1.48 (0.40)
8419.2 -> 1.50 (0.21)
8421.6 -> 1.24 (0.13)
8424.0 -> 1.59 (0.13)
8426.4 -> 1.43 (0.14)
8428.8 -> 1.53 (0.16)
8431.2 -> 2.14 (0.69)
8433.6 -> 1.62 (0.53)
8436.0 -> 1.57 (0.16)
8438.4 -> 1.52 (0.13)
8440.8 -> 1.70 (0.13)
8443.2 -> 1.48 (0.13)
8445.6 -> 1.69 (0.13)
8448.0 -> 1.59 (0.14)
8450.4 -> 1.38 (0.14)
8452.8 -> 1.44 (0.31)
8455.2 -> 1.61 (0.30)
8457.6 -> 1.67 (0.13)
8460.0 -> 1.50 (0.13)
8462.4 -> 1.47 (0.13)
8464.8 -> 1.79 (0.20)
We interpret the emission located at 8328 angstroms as [N II] 6583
